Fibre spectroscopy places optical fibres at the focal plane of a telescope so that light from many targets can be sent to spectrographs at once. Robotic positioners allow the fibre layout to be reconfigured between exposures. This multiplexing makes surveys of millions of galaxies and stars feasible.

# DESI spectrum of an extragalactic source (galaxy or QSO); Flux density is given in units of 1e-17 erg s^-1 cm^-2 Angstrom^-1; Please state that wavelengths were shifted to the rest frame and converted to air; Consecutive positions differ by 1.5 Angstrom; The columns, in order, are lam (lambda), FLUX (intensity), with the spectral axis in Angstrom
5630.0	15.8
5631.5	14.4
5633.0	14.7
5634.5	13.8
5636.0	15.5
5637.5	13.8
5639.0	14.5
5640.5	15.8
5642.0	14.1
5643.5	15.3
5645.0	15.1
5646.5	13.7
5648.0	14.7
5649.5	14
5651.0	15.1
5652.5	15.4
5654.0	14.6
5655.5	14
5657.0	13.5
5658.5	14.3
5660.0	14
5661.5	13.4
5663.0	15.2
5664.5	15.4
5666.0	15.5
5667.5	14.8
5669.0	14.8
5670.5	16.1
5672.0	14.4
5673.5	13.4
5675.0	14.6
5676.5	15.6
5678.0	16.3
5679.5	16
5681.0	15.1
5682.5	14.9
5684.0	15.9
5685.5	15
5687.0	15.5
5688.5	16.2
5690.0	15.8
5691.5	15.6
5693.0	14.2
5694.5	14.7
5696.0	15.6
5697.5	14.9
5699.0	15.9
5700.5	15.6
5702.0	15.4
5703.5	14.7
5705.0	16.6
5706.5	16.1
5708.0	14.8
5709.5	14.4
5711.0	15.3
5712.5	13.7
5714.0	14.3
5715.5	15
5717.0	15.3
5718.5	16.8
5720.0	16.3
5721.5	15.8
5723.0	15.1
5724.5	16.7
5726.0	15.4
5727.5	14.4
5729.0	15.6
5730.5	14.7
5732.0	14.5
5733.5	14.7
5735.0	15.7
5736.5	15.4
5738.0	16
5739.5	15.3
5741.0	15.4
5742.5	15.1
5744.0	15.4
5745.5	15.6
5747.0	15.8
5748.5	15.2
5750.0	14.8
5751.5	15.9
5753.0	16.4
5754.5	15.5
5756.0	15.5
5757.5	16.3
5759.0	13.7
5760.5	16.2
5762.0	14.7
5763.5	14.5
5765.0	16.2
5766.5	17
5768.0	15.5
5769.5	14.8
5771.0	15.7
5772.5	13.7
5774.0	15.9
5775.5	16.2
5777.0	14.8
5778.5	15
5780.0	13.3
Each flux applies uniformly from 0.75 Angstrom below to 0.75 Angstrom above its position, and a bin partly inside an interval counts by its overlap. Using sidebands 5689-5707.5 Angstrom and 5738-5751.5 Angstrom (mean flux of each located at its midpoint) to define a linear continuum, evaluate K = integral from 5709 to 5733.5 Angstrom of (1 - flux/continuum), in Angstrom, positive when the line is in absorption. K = 0.3 Angstrom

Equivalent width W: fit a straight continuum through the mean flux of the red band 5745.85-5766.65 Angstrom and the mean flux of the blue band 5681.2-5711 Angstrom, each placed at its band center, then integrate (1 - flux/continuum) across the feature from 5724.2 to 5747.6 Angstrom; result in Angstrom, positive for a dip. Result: 0.2 Angstrom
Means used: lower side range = 15.4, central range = 15.3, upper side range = 15.5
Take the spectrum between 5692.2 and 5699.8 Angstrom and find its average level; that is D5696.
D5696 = 15.1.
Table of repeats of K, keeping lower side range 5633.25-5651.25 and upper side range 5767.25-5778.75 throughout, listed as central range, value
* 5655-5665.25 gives 0.3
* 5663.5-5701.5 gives -1.2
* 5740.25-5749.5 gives -0.2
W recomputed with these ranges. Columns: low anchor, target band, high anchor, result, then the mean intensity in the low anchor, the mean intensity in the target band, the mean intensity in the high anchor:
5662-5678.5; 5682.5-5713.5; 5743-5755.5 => -0.09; 15.1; 15.3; 15.6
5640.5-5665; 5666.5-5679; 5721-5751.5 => -0.27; 14.5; 15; 15.3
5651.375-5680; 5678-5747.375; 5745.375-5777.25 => -1.10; 14.8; 15.4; 15.5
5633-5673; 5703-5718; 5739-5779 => 0.00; 14.6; 15.1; 15.4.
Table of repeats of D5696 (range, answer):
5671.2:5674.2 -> 13.9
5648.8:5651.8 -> 14.6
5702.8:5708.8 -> 15.5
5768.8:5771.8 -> 15.2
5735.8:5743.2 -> 15.4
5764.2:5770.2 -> 15.9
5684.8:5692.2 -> 15.6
